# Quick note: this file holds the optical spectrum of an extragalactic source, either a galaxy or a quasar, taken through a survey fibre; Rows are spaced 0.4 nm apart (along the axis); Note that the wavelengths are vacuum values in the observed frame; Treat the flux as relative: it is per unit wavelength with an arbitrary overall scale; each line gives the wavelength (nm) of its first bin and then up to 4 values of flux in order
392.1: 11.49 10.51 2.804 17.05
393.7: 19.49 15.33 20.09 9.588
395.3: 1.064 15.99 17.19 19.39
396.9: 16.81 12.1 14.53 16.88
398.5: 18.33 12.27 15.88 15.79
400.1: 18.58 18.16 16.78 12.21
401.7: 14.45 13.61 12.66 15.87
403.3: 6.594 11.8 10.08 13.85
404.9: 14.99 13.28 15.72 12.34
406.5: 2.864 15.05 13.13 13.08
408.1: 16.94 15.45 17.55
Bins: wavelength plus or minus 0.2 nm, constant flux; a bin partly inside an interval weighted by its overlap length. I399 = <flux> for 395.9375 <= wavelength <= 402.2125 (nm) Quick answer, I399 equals 15.8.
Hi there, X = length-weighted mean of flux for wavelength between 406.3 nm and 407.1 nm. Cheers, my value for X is 8.96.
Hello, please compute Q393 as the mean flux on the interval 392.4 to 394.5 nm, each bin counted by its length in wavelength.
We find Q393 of 13.8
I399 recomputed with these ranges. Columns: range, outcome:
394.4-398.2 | 14.1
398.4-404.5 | 14.1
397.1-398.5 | 15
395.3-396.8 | 15.3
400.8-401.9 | 14.3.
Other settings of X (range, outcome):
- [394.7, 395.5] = 5.33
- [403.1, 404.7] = 10.6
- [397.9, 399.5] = 15.8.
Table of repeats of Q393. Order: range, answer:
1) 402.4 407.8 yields 12.2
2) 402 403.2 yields 13.5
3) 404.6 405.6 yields 14.3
